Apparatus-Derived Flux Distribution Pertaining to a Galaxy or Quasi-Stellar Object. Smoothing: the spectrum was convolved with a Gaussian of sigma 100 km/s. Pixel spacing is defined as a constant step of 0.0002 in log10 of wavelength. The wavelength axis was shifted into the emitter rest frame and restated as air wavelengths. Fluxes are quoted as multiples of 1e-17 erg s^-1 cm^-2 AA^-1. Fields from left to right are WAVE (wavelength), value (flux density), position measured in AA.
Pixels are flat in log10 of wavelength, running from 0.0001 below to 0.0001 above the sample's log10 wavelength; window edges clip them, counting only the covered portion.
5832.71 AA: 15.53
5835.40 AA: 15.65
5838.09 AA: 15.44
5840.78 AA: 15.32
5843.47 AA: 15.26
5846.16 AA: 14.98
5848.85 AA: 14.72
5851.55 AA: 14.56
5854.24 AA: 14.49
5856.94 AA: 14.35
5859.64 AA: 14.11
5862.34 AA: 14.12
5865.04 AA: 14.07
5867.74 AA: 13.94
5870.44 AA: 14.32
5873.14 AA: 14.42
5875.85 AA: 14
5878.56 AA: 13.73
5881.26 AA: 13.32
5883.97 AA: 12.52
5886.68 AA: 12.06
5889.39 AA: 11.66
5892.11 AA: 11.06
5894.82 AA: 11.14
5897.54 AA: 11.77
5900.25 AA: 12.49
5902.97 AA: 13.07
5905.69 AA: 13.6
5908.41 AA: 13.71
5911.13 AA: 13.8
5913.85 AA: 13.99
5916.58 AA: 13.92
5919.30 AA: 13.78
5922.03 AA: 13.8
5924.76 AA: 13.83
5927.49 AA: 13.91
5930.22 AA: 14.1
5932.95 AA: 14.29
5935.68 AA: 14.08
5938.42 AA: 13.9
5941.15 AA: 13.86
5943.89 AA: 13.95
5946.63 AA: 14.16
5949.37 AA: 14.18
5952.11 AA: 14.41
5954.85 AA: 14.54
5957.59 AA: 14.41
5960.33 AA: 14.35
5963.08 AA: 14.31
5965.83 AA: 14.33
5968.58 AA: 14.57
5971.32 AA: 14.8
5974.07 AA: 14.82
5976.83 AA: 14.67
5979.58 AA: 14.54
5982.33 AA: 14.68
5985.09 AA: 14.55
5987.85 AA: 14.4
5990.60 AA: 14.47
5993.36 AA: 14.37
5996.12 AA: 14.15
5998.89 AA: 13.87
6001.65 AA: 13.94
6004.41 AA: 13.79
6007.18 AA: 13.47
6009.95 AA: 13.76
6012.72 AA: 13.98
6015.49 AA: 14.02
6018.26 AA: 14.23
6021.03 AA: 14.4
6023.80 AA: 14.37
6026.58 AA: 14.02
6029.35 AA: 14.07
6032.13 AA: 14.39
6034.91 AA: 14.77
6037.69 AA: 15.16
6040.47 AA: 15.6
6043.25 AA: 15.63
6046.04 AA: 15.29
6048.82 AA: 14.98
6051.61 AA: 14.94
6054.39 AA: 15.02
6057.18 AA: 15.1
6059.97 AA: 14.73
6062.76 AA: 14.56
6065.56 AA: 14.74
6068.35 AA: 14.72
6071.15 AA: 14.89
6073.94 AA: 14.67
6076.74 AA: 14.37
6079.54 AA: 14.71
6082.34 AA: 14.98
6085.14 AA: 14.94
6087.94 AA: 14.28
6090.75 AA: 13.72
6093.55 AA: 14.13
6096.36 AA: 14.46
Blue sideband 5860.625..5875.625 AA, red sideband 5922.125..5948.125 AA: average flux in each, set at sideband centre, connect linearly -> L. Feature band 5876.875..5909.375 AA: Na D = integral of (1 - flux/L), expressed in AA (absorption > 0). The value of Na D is 3.66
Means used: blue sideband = 14.2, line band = 12.5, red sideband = 14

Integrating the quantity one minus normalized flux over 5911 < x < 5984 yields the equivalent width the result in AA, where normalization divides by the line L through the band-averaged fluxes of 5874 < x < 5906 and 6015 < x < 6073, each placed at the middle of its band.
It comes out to -4.8 AA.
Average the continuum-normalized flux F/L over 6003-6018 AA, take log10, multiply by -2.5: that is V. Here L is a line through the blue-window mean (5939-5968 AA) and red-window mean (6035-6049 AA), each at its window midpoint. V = 0.083 mag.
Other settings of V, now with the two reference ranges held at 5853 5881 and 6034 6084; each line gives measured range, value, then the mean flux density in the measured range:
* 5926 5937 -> 0.02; 14.1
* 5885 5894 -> 0.22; 11.6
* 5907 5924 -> 0.04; 13.8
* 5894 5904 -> 0.17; 12.1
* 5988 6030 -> 0.05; 14.1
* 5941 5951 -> 0.03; 14.1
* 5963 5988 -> 0.00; 14.6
